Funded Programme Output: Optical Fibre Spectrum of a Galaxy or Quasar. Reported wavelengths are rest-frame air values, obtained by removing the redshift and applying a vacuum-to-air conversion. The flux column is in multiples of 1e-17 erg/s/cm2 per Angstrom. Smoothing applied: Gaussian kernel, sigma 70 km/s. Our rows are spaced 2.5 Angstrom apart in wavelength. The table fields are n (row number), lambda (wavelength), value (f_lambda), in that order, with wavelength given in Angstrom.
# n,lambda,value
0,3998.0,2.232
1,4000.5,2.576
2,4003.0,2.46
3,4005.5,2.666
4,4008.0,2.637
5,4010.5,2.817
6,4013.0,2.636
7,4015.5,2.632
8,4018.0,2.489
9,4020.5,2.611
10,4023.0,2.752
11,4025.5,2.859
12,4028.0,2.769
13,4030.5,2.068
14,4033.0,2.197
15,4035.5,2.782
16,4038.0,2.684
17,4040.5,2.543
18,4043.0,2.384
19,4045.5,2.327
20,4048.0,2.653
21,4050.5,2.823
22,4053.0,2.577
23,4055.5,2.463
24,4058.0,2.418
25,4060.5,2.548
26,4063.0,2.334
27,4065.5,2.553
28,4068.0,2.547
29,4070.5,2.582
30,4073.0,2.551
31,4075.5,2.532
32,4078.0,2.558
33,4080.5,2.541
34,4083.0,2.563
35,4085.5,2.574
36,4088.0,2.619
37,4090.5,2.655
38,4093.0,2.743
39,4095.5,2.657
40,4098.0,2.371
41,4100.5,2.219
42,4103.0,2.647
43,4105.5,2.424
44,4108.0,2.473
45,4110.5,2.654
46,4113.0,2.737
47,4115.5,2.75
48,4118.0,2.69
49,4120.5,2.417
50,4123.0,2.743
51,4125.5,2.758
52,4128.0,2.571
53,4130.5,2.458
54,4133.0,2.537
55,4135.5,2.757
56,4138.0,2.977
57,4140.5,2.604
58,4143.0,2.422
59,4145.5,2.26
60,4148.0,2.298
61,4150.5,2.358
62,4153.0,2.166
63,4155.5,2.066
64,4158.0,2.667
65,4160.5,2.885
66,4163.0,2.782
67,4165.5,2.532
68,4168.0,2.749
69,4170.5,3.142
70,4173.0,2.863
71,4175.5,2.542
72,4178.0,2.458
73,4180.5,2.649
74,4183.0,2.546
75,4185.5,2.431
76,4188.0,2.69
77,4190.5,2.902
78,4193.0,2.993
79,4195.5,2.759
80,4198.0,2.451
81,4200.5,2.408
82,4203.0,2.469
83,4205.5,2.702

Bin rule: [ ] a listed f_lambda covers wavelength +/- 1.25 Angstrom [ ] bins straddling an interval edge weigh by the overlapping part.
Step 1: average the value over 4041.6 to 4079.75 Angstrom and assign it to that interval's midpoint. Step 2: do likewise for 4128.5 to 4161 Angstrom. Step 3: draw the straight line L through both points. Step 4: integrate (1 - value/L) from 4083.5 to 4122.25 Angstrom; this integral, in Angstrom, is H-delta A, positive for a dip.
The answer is -1.1 Angstrom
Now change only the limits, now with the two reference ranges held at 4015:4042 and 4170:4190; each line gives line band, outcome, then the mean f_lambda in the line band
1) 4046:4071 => 0.5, 2.54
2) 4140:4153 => 1.4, 2.35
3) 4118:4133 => 0.2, 2.59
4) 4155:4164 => 0.0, 2.64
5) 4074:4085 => 0.2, 2.55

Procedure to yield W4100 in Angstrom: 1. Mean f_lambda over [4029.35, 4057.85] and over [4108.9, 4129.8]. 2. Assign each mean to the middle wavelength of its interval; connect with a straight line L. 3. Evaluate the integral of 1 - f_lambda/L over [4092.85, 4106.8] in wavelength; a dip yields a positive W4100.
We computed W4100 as 0.7 Angstrom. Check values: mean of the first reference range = 2.5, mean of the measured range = 2.49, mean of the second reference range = 2.66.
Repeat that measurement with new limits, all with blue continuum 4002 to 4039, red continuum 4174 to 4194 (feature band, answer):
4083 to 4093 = 0.0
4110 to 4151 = 0.7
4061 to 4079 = 0.7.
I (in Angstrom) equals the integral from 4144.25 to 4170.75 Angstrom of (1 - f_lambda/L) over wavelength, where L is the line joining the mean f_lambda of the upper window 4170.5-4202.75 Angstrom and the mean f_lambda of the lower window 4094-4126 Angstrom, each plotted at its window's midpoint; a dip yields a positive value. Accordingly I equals 1.1 Angstrom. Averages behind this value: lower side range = 2.58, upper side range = 2.66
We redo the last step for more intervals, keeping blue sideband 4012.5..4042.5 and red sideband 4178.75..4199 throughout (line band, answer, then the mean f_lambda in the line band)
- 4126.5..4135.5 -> 0.27 Angstrom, 2.56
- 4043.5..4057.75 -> 0.24 Angstrom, 2.55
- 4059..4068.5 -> 0.41 Angstrom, 2.49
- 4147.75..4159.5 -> 1.46 Angstrom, 2.32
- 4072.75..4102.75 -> 0.72 Angstrom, 2.55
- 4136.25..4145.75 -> 0.14 Angstrom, 2.61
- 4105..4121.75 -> 0.19 Angstrom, 2.6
